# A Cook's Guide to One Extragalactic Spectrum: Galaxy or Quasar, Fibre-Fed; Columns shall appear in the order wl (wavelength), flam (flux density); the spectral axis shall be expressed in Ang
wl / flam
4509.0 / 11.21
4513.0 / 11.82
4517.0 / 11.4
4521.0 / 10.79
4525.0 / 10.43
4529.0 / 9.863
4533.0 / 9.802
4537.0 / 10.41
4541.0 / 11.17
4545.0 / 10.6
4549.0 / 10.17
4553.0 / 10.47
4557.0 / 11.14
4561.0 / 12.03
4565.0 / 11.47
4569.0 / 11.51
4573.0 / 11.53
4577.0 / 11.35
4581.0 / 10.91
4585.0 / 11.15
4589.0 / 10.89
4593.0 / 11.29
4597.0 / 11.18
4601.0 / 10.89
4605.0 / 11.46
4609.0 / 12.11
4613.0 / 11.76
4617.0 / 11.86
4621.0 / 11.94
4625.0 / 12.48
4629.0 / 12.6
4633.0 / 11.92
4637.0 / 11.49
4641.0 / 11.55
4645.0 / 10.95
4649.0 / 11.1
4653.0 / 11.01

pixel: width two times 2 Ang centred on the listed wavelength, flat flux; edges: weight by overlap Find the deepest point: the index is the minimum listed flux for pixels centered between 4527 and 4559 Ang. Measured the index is 9.802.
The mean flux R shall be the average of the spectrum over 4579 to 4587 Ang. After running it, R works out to 11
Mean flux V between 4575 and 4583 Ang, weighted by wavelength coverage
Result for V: 11.1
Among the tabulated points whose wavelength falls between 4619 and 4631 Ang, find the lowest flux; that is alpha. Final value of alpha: 11.94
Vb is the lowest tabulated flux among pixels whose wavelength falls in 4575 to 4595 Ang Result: 10.89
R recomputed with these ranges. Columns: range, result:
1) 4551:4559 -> 10.8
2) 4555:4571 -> 11.5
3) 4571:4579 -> 11.4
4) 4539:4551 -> 10.6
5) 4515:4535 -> 10.5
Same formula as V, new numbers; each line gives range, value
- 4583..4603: 11.1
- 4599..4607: 11.2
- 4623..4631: 12.5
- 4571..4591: 11.2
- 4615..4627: 12.1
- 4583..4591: 11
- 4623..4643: 12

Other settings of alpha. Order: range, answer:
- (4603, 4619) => 11.46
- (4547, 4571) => 10.17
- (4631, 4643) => 11.49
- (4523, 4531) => 9.863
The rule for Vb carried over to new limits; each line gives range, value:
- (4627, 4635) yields 11.92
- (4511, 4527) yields 10.43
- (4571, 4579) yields 11.35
